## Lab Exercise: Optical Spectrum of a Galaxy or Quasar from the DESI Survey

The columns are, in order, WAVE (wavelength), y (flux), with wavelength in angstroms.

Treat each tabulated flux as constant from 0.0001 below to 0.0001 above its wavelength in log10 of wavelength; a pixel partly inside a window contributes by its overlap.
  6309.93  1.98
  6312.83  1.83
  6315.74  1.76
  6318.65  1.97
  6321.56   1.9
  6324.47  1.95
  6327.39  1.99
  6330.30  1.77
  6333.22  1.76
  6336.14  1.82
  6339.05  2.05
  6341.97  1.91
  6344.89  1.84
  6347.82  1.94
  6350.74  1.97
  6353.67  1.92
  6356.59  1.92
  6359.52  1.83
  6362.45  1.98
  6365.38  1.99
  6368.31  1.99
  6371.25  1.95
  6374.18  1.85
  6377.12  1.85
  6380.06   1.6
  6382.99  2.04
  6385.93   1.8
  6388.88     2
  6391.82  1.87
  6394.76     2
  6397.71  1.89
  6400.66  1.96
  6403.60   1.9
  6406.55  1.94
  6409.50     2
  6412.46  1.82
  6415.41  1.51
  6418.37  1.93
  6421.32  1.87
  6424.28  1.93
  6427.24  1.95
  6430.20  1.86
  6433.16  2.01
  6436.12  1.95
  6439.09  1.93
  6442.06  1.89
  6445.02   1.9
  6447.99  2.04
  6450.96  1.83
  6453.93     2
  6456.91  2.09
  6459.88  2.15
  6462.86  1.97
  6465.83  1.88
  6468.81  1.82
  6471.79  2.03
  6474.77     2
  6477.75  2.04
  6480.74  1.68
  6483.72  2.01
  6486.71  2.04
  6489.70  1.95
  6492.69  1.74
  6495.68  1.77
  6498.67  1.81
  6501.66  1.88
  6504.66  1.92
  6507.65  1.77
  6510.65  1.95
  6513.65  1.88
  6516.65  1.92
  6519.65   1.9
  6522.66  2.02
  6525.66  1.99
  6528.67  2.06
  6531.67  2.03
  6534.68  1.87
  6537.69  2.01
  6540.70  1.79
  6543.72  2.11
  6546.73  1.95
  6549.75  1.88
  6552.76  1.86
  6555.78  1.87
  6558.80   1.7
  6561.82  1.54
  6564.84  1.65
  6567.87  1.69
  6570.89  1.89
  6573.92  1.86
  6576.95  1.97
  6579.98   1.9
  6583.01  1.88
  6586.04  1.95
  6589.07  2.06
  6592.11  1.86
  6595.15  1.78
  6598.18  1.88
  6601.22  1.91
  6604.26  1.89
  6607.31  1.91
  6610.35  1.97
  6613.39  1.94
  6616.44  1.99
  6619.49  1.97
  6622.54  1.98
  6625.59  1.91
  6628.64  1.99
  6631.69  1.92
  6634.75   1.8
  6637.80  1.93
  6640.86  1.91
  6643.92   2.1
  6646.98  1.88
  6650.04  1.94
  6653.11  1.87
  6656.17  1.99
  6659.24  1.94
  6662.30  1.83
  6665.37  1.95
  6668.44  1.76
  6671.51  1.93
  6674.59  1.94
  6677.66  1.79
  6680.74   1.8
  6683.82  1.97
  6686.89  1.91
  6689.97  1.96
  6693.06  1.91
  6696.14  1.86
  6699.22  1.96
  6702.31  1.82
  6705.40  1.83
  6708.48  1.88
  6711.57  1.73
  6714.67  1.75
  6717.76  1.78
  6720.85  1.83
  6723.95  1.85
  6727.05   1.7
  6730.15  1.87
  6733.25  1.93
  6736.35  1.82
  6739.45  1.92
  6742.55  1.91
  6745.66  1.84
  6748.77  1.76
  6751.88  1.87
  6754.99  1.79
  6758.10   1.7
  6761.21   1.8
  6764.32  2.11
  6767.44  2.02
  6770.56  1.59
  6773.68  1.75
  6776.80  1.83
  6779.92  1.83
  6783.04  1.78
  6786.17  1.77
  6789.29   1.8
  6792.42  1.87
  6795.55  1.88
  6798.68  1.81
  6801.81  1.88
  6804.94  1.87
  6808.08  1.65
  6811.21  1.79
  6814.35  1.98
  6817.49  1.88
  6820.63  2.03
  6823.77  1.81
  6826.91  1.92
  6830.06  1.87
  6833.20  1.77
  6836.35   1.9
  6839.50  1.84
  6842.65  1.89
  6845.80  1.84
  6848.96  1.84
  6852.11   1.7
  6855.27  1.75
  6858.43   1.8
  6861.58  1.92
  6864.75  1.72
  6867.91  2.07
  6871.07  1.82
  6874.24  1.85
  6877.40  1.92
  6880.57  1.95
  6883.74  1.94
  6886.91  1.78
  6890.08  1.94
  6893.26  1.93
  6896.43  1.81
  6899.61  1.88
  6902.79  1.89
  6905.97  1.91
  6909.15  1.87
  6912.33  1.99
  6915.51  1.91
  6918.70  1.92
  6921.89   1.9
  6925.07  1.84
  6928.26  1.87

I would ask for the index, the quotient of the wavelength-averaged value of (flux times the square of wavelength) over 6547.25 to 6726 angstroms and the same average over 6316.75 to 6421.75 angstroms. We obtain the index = 1.08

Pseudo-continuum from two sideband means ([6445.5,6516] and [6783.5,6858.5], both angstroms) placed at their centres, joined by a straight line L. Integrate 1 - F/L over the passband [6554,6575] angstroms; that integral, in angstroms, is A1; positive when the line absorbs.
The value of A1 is 1.8 angstroms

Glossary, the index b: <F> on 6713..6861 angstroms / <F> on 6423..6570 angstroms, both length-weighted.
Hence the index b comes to 1.0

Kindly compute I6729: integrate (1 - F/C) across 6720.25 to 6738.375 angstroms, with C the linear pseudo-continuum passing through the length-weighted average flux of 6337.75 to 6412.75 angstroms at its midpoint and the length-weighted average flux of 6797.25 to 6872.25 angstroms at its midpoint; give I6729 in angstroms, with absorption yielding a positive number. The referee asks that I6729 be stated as 0.3 angstroms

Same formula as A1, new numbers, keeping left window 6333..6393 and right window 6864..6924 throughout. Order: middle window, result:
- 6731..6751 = 0.4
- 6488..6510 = 0.7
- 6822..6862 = 1.4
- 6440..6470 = -0.9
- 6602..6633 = -0.8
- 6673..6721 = 1.0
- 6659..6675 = 0.1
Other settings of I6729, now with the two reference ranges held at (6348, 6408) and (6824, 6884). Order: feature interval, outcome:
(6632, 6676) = -0.8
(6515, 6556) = -1.2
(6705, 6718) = 0.6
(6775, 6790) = 0.5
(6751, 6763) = 0.5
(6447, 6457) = -0.4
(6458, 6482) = -0.6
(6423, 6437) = -0.2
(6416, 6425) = 0.2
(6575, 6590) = -0.5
